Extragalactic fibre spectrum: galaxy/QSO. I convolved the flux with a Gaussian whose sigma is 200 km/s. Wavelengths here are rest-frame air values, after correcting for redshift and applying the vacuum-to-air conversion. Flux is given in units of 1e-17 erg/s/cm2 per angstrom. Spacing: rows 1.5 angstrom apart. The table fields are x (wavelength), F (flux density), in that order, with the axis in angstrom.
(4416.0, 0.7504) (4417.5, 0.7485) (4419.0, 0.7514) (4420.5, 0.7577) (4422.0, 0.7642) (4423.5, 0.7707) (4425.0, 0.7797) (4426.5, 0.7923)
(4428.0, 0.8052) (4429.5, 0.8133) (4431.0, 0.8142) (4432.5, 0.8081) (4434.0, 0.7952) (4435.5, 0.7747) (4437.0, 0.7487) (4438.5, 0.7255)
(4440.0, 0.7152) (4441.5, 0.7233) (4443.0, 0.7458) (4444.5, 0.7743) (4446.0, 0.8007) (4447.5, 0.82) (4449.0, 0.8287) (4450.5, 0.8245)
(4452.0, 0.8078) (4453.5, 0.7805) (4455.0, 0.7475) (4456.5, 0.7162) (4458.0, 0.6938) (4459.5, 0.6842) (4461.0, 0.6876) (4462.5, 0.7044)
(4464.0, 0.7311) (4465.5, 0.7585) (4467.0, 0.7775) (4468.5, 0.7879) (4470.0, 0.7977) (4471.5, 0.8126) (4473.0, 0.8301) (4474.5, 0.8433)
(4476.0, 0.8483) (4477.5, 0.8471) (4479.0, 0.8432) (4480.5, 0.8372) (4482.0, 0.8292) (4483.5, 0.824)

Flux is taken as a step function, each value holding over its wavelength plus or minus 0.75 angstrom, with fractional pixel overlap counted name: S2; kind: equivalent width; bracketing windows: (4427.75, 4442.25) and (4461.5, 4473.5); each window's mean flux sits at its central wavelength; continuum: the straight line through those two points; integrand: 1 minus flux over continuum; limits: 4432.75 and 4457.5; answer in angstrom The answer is 0.0 angstrom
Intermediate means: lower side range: 0.771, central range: 0.771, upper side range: 0.772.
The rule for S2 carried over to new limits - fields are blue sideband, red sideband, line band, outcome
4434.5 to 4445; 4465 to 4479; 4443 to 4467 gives 0.6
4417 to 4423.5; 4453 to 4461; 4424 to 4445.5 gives -0.9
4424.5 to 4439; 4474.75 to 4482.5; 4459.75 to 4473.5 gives 1.1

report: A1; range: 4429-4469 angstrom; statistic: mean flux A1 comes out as 0.762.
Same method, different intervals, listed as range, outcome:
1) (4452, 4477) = 0.765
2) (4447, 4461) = 0.762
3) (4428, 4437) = 0.797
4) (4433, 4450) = 0.77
